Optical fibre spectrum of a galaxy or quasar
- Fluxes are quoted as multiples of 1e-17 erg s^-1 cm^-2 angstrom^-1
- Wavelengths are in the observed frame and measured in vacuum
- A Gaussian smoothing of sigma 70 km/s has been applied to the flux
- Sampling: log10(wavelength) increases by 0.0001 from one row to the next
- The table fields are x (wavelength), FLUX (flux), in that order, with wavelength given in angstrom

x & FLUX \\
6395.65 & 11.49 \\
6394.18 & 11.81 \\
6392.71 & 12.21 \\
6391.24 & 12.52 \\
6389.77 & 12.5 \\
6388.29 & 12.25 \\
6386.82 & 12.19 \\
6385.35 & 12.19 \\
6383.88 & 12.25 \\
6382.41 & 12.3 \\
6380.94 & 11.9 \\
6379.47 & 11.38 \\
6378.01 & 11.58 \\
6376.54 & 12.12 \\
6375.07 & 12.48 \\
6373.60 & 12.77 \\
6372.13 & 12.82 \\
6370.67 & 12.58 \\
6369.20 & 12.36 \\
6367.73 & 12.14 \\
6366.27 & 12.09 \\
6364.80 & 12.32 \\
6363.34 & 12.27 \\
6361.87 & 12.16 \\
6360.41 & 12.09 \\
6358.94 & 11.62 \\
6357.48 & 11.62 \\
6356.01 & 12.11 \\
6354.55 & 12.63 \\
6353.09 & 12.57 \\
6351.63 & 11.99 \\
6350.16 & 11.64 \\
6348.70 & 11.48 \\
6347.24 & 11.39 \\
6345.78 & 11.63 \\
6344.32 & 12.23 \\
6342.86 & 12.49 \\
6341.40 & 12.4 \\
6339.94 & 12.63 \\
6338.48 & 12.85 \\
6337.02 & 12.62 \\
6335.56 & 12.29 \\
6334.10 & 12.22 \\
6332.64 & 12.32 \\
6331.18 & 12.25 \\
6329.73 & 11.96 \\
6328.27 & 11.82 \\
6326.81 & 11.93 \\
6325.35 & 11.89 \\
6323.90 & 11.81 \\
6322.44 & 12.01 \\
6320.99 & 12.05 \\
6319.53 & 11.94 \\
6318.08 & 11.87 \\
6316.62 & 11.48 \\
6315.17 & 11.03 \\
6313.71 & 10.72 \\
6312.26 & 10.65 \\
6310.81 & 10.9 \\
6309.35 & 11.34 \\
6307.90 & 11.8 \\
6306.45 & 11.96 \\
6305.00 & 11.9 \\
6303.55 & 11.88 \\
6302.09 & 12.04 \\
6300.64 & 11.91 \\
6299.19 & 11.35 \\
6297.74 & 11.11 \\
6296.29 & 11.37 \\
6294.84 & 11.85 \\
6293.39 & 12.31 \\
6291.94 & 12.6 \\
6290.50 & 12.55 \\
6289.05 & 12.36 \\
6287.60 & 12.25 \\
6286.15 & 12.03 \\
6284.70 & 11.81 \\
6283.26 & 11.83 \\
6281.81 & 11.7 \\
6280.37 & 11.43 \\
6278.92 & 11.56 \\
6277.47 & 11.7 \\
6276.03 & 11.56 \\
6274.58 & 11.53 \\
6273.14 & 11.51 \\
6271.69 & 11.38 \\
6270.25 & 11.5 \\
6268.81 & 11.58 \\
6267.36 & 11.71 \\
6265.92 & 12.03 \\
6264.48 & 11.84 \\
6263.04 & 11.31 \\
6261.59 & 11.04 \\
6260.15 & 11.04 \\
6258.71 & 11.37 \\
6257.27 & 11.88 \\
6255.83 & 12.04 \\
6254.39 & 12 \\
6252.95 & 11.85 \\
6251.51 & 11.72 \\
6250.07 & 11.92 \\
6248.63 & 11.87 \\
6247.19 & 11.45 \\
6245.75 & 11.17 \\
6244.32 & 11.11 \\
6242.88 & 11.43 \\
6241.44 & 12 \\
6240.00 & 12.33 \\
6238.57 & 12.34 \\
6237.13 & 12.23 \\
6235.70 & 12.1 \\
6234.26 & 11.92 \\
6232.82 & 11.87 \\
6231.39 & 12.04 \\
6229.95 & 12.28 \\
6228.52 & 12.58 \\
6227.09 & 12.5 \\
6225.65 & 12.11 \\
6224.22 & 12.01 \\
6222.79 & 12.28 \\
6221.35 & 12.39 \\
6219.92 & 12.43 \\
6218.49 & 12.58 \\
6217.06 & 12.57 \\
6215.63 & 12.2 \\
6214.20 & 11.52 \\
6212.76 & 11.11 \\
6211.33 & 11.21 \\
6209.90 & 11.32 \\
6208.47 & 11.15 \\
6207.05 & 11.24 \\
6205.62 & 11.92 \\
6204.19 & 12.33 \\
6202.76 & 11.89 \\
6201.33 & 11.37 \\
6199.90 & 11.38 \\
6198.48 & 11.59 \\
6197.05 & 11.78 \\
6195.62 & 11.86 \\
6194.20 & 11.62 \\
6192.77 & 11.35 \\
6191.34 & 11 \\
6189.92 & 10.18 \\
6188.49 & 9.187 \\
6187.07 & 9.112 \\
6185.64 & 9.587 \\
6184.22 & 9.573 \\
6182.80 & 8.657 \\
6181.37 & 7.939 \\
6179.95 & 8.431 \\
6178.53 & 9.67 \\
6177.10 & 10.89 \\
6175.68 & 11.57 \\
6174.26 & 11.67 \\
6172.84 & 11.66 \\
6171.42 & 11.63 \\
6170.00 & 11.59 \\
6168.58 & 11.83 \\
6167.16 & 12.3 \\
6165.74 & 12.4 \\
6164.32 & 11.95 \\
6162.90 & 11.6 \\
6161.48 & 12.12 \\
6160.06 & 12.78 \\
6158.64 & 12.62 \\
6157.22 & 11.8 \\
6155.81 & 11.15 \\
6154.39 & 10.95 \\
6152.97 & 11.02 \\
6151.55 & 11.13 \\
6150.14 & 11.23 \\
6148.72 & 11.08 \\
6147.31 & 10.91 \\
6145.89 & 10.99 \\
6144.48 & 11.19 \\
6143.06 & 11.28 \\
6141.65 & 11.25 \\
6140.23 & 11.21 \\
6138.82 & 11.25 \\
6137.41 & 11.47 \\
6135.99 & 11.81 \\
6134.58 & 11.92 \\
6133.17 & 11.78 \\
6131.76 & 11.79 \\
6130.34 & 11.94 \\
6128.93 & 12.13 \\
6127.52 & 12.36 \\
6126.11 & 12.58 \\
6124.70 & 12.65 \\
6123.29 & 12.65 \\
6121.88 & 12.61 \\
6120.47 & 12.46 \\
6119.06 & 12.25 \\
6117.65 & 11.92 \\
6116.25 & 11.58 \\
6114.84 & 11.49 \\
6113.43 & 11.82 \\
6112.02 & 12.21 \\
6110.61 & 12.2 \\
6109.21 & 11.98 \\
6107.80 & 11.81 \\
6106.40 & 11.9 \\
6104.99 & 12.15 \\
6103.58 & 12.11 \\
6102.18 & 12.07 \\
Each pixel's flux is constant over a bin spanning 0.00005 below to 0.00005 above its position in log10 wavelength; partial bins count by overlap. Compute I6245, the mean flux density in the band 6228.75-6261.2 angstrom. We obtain 11.8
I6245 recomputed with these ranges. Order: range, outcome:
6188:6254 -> 11.8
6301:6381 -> 12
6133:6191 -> 11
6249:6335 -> 11.7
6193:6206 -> 11.7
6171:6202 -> 10.5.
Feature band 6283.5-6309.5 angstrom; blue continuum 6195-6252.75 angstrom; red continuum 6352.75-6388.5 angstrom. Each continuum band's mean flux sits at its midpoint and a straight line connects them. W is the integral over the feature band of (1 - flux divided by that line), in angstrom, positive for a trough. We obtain 0.23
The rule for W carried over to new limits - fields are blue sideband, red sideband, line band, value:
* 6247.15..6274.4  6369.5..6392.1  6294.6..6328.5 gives 0.8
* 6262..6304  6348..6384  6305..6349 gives 0.3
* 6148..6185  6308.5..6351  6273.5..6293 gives -0.4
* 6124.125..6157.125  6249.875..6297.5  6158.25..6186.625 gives 1.5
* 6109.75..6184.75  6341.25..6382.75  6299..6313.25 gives 0.5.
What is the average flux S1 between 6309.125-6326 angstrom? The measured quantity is 11.5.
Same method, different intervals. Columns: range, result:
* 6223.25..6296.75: 11.8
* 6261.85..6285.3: 11.6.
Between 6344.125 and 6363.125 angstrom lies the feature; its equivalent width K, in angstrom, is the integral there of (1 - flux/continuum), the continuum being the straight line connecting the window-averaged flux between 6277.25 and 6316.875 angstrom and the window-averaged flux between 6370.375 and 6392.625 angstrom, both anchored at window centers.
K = 0.20 angstrom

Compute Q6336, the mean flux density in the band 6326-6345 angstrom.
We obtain 12.3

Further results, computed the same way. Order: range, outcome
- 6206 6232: 12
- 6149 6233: 11.4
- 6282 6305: 11.9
